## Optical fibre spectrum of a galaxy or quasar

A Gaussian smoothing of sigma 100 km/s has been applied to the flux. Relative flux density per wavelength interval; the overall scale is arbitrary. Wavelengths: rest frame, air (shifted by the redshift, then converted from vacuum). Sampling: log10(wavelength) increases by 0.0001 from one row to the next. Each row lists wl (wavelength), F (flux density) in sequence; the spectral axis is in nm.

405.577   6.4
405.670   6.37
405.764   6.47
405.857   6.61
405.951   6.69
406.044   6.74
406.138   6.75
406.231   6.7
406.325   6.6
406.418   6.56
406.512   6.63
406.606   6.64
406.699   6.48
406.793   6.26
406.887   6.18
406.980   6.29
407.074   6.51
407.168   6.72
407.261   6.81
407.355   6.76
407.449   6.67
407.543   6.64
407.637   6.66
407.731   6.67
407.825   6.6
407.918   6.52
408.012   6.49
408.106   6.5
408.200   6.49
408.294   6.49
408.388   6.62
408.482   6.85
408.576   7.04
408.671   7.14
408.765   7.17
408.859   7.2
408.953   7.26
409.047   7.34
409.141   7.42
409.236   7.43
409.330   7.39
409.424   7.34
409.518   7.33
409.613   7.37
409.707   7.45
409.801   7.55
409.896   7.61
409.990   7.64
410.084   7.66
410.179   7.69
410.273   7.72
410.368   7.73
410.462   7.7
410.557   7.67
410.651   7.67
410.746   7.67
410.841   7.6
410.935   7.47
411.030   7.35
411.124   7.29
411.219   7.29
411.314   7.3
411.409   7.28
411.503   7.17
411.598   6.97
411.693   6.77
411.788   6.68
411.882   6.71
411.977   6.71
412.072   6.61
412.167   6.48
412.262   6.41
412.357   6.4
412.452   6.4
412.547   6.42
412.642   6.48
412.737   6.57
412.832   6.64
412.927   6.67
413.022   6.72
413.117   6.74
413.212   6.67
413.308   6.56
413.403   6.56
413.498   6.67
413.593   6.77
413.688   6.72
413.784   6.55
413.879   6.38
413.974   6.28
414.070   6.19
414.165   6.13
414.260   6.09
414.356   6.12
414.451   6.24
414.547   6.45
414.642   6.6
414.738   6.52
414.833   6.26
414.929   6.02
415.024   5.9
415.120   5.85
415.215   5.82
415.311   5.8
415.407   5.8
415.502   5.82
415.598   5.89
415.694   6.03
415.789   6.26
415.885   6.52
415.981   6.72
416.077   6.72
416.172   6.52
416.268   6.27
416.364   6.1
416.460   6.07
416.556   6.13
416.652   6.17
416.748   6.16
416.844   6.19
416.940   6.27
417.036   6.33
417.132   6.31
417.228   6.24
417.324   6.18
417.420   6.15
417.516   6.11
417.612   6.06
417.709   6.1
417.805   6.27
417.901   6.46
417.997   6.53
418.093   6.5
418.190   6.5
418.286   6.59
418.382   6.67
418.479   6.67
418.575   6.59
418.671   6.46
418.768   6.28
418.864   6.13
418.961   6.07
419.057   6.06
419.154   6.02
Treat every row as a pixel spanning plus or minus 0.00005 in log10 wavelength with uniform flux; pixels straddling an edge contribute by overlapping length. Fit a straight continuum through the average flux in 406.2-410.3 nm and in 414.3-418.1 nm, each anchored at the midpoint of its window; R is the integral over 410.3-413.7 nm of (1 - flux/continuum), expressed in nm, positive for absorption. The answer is -0.18 nm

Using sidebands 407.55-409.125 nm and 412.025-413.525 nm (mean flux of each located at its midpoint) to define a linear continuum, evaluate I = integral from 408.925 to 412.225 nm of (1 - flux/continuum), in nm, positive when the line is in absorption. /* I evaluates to -0.31 nm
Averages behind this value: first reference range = 6.82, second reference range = 6.56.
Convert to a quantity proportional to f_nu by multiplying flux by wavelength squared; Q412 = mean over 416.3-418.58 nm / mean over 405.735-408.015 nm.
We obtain 1.0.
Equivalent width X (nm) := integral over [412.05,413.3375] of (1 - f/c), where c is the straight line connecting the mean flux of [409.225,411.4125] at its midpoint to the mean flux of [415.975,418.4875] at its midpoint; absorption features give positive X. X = 0.10 nm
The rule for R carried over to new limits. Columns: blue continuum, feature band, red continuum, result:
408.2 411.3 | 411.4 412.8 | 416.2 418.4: 0.07 nm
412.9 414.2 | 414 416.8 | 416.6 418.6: 0.12 nm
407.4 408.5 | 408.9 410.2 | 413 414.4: -0.18 nm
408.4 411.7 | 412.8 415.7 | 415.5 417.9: 0.15 nm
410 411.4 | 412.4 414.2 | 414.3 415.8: 0.04 nm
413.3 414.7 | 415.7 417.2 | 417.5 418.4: 0.02 nm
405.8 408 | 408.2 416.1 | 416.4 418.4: -0.45 nm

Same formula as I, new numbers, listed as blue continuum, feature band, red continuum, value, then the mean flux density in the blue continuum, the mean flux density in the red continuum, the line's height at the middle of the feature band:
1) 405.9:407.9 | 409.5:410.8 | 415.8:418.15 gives -0.22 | 6.6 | 6.29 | 6.5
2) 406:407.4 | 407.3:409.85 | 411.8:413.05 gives -0.16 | 6.57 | 6.56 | 6.57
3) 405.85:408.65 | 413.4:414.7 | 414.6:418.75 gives -0.01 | 6.61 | 6.26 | 6.36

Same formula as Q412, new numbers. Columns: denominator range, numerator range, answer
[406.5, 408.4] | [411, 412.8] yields 1.06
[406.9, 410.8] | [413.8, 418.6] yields 0.91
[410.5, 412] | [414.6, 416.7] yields 0.87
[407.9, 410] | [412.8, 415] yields 0.93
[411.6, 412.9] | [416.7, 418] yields 0.97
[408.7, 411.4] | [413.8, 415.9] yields 0.84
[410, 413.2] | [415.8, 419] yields 0.92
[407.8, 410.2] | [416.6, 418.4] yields 0.92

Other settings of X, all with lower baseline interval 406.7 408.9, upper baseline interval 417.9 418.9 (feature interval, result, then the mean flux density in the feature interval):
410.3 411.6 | -0.17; 7.46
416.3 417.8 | 0.08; 6.17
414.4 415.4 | 0.06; 6.13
